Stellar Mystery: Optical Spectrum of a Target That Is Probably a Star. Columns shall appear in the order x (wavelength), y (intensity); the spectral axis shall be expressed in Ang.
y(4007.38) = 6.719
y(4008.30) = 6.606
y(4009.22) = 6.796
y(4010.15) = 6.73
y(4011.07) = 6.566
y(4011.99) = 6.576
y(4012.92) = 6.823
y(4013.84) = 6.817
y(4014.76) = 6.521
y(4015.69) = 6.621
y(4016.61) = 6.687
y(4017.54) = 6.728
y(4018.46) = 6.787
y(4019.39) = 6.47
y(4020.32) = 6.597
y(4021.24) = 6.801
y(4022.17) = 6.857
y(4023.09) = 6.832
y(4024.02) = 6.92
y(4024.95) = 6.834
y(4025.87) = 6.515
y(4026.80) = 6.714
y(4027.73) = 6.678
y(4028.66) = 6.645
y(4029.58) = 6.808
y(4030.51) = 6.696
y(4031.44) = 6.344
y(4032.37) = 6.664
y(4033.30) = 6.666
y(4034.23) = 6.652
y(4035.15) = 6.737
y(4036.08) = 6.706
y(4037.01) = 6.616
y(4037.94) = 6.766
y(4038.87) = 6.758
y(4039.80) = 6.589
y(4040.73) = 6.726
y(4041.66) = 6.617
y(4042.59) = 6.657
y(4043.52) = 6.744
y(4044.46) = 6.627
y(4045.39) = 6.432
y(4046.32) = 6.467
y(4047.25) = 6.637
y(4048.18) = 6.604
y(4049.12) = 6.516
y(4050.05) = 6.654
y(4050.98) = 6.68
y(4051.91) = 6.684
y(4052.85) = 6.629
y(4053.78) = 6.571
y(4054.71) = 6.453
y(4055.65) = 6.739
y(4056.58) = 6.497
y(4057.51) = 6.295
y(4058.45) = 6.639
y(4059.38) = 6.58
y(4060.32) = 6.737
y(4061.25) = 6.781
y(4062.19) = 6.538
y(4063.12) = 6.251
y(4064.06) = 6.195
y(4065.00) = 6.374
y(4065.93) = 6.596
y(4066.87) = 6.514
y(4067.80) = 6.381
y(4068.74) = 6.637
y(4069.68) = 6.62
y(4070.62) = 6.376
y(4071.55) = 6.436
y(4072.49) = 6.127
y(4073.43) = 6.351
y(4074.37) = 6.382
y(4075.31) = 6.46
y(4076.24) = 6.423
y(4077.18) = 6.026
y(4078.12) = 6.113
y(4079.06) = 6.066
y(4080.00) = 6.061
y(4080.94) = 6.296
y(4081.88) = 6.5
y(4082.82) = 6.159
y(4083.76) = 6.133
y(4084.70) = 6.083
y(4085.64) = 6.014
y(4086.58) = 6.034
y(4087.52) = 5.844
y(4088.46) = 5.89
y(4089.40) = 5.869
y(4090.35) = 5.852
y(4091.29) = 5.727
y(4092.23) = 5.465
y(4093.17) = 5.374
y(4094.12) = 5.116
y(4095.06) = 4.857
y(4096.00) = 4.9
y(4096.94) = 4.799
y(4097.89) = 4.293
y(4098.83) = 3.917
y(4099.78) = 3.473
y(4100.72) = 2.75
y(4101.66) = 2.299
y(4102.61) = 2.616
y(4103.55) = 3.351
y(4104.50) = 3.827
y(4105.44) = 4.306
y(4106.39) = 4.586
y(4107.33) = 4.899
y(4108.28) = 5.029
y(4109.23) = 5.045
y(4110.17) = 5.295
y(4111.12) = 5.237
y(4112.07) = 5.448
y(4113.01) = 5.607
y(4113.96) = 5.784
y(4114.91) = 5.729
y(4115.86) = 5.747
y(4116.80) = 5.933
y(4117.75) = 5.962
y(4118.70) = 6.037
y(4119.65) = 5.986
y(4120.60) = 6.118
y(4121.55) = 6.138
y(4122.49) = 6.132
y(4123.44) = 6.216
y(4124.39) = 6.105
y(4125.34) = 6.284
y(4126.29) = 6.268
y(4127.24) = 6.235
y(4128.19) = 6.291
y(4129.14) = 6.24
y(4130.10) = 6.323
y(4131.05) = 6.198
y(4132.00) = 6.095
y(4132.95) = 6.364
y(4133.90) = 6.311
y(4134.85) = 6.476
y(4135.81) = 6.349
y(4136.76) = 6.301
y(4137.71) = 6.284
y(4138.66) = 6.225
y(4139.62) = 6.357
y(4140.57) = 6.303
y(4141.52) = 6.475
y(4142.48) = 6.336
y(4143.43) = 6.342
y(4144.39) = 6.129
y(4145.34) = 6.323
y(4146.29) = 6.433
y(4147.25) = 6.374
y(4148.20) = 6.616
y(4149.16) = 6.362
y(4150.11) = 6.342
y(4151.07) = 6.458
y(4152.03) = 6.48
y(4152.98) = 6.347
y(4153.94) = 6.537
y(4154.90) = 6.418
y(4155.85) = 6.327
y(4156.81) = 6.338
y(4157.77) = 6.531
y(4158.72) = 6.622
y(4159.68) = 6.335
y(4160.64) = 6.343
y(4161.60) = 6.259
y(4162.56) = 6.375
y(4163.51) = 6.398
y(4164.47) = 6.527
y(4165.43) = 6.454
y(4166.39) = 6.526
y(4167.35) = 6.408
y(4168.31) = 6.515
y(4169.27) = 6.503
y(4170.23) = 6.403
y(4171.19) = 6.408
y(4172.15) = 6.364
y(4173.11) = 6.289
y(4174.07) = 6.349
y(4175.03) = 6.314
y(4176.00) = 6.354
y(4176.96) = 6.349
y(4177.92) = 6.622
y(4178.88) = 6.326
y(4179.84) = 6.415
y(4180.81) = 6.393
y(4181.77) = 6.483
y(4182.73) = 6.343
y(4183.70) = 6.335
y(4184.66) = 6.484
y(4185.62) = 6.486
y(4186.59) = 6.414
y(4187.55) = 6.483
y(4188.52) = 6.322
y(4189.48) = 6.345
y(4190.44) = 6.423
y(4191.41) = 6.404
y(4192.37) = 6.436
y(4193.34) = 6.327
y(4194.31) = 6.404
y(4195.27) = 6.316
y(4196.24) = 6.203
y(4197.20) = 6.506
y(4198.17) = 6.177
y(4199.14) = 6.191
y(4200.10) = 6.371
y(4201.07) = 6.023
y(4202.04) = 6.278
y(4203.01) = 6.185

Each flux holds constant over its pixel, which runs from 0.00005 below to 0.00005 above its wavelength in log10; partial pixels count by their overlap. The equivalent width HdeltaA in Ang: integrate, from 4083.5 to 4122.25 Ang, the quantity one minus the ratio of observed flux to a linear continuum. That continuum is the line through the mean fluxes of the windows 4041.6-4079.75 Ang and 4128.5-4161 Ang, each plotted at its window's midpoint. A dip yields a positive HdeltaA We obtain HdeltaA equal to 7.9 Ang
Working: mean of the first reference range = 6.49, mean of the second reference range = 6.36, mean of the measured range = 5.11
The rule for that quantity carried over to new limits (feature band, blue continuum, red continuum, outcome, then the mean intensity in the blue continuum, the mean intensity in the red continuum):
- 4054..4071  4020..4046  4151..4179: 0.29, 6.69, 6.42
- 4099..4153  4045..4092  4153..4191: 5.81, 6.35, 6.41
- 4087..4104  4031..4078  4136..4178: 4.99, 6.54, 6.39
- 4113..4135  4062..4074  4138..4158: 0.95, 6.41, 6.38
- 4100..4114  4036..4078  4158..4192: 4.61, 6.53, 6.41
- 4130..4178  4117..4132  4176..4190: -0.70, 6.16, 6.42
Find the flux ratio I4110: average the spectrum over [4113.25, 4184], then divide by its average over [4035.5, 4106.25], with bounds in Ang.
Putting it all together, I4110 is 1.06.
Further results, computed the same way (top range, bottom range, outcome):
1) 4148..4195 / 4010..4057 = 0.96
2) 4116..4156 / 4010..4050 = 0.94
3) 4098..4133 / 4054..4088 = 0.83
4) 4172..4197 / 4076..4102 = 1.19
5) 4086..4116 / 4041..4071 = 0.74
